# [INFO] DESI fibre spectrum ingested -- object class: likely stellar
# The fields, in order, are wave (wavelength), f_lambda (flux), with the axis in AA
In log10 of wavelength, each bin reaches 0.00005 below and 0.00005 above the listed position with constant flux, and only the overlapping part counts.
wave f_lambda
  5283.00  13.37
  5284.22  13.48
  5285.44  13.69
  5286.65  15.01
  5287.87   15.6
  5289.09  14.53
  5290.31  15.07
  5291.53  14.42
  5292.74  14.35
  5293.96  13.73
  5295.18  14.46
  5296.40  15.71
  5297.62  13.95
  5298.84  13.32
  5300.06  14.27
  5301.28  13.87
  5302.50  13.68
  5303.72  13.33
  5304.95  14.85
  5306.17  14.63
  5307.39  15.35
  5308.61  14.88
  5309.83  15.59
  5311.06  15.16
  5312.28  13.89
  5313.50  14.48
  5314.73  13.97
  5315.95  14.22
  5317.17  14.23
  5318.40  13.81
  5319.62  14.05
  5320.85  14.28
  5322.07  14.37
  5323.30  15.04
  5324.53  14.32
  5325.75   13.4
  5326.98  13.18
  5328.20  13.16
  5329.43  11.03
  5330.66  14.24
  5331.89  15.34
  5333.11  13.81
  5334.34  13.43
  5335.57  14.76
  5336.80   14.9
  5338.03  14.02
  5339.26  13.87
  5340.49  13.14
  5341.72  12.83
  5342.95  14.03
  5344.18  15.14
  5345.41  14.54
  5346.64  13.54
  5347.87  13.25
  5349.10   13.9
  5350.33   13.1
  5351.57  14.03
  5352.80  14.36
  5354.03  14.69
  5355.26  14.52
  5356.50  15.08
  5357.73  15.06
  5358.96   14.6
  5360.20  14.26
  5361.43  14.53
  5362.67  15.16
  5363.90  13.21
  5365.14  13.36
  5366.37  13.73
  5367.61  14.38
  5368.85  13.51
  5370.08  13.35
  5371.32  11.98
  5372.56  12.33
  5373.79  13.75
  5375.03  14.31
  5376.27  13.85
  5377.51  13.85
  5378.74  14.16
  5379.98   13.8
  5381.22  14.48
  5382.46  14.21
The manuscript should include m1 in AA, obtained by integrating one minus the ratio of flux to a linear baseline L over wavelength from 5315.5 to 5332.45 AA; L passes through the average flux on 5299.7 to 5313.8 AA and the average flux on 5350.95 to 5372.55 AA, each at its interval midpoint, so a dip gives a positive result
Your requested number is 0.6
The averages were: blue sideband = 14.5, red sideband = 14.1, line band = 13.9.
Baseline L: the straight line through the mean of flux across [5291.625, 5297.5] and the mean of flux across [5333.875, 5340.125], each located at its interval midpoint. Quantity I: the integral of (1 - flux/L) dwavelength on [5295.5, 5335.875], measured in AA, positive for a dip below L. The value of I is 0.48 AA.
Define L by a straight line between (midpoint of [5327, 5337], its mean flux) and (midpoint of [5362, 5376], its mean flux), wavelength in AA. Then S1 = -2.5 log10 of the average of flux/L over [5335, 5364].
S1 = -0.04 mag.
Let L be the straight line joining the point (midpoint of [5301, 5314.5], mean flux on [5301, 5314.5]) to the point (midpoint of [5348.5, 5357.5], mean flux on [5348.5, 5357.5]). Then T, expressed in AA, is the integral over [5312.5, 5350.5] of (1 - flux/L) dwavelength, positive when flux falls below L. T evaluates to 1.2 AA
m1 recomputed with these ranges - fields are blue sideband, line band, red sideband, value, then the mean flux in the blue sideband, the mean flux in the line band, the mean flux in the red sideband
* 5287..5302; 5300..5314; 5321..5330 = -0.4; 14.4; 14.5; 13.6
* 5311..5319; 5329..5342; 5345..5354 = 0.2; 14.2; 13.8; 13.9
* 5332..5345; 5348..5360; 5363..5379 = -0.4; 14.1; 14.3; 13.5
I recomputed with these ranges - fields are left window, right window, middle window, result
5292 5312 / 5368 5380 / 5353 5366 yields -0.71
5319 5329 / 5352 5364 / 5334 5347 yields 0.20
